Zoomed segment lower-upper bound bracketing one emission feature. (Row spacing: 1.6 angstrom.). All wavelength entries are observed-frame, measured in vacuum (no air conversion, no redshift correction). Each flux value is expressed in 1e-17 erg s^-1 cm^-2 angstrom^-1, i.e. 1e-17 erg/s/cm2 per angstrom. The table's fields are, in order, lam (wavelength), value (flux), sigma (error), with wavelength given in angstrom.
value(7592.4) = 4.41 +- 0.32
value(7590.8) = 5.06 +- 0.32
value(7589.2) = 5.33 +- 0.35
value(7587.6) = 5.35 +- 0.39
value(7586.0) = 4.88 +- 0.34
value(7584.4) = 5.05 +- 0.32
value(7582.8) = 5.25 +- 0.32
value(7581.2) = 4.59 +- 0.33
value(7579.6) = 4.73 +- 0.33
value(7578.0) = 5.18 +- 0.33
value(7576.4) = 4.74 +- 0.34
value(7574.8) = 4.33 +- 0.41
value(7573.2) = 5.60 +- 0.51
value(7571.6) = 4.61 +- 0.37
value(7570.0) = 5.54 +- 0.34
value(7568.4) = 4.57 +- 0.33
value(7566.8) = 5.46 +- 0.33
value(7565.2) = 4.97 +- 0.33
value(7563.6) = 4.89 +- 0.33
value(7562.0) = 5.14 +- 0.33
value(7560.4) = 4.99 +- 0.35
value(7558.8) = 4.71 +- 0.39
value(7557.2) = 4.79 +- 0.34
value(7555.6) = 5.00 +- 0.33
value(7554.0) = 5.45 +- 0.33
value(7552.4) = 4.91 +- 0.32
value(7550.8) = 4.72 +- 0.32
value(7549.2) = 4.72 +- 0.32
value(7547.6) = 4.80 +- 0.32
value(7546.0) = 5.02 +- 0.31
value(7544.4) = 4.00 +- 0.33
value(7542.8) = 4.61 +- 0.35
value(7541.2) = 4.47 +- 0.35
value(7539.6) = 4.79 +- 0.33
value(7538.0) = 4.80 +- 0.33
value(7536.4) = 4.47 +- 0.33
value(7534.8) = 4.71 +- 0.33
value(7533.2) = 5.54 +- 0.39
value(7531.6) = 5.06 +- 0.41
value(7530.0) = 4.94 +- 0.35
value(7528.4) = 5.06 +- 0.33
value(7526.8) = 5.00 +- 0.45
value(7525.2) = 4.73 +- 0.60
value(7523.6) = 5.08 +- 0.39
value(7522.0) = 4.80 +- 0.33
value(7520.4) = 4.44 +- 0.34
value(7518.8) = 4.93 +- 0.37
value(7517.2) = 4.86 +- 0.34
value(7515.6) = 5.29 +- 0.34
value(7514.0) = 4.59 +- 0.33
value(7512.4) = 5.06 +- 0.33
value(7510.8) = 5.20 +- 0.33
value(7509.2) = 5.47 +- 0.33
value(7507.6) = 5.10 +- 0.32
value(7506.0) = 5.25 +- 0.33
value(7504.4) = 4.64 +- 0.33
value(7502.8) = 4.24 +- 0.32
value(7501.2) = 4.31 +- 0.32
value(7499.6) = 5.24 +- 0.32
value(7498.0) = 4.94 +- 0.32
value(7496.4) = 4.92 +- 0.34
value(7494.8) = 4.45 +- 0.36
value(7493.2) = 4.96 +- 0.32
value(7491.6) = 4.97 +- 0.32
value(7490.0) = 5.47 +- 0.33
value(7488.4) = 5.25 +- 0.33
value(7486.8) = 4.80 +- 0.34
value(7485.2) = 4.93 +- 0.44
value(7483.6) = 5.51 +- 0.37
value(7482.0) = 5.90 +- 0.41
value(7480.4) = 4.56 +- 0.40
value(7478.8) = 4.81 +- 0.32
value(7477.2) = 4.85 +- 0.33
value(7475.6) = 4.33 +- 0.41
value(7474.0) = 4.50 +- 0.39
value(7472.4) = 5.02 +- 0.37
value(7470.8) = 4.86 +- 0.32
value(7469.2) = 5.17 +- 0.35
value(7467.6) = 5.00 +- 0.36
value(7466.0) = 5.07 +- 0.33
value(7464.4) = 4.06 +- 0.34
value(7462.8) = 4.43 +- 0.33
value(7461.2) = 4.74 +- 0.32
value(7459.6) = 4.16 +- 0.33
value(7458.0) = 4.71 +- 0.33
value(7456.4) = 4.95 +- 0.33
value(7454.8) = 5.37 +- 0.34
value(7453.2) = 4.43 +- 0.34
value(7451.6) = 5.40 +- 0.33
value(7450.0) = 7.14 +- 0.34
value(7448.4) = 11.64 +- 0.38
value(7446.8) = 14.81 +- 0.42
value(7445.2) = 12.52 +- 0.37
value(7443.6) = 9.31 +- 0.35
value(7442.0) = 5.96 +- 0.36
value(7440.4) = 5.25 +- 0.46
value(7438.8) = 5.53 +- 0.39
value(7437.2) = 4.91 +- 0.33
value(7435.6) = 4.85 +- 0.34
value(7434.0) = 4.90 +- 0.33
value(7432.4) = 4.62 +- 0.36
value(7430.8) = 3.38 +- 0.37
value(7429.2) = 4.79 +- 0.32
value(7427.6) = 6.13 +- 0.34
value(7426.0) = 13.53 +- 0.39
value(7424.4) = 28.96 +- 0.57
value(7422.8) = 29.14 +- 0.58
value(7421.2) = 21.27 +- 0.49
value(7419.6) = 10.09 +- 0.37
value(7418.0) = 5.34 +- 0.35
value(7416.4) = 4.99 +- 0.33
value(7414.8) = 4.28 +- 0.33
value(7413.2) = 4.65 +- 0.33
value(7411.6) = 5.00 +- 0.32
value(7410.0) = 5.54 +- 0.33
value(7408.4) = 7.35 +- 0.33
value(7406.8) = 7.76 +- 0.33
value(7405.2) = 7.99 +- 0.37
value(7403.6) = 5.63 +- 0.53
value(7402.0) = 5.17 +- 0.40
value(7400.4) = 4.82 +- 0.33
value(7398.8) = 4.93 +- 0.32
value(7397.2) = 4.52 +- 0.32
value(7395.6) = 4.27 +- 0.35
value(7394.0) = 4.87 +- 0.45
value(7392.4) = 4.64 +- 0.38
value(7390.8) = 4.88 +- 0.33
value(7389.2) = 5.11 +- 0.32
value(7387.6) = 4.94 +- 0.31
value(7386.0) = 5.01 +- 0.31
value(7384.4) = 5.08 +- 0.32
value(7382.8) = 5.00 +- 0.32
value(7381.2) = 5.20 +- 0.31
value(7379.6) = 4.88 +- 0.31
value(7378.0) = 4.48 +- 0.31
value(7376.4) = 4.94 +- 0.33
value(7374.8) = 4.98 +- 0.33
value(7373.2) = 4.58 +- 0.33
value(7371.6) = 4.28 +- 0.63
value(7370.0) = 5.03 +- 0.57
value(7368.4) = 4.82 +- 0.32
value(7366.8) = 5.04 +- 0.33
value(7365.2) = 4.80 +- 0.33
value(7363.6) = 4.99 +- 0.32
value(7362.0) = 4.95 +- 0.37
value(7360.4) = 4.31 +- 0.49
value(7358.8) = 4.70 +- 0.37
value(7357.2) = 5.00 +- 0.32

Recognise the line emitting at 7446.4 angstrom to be [N II]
